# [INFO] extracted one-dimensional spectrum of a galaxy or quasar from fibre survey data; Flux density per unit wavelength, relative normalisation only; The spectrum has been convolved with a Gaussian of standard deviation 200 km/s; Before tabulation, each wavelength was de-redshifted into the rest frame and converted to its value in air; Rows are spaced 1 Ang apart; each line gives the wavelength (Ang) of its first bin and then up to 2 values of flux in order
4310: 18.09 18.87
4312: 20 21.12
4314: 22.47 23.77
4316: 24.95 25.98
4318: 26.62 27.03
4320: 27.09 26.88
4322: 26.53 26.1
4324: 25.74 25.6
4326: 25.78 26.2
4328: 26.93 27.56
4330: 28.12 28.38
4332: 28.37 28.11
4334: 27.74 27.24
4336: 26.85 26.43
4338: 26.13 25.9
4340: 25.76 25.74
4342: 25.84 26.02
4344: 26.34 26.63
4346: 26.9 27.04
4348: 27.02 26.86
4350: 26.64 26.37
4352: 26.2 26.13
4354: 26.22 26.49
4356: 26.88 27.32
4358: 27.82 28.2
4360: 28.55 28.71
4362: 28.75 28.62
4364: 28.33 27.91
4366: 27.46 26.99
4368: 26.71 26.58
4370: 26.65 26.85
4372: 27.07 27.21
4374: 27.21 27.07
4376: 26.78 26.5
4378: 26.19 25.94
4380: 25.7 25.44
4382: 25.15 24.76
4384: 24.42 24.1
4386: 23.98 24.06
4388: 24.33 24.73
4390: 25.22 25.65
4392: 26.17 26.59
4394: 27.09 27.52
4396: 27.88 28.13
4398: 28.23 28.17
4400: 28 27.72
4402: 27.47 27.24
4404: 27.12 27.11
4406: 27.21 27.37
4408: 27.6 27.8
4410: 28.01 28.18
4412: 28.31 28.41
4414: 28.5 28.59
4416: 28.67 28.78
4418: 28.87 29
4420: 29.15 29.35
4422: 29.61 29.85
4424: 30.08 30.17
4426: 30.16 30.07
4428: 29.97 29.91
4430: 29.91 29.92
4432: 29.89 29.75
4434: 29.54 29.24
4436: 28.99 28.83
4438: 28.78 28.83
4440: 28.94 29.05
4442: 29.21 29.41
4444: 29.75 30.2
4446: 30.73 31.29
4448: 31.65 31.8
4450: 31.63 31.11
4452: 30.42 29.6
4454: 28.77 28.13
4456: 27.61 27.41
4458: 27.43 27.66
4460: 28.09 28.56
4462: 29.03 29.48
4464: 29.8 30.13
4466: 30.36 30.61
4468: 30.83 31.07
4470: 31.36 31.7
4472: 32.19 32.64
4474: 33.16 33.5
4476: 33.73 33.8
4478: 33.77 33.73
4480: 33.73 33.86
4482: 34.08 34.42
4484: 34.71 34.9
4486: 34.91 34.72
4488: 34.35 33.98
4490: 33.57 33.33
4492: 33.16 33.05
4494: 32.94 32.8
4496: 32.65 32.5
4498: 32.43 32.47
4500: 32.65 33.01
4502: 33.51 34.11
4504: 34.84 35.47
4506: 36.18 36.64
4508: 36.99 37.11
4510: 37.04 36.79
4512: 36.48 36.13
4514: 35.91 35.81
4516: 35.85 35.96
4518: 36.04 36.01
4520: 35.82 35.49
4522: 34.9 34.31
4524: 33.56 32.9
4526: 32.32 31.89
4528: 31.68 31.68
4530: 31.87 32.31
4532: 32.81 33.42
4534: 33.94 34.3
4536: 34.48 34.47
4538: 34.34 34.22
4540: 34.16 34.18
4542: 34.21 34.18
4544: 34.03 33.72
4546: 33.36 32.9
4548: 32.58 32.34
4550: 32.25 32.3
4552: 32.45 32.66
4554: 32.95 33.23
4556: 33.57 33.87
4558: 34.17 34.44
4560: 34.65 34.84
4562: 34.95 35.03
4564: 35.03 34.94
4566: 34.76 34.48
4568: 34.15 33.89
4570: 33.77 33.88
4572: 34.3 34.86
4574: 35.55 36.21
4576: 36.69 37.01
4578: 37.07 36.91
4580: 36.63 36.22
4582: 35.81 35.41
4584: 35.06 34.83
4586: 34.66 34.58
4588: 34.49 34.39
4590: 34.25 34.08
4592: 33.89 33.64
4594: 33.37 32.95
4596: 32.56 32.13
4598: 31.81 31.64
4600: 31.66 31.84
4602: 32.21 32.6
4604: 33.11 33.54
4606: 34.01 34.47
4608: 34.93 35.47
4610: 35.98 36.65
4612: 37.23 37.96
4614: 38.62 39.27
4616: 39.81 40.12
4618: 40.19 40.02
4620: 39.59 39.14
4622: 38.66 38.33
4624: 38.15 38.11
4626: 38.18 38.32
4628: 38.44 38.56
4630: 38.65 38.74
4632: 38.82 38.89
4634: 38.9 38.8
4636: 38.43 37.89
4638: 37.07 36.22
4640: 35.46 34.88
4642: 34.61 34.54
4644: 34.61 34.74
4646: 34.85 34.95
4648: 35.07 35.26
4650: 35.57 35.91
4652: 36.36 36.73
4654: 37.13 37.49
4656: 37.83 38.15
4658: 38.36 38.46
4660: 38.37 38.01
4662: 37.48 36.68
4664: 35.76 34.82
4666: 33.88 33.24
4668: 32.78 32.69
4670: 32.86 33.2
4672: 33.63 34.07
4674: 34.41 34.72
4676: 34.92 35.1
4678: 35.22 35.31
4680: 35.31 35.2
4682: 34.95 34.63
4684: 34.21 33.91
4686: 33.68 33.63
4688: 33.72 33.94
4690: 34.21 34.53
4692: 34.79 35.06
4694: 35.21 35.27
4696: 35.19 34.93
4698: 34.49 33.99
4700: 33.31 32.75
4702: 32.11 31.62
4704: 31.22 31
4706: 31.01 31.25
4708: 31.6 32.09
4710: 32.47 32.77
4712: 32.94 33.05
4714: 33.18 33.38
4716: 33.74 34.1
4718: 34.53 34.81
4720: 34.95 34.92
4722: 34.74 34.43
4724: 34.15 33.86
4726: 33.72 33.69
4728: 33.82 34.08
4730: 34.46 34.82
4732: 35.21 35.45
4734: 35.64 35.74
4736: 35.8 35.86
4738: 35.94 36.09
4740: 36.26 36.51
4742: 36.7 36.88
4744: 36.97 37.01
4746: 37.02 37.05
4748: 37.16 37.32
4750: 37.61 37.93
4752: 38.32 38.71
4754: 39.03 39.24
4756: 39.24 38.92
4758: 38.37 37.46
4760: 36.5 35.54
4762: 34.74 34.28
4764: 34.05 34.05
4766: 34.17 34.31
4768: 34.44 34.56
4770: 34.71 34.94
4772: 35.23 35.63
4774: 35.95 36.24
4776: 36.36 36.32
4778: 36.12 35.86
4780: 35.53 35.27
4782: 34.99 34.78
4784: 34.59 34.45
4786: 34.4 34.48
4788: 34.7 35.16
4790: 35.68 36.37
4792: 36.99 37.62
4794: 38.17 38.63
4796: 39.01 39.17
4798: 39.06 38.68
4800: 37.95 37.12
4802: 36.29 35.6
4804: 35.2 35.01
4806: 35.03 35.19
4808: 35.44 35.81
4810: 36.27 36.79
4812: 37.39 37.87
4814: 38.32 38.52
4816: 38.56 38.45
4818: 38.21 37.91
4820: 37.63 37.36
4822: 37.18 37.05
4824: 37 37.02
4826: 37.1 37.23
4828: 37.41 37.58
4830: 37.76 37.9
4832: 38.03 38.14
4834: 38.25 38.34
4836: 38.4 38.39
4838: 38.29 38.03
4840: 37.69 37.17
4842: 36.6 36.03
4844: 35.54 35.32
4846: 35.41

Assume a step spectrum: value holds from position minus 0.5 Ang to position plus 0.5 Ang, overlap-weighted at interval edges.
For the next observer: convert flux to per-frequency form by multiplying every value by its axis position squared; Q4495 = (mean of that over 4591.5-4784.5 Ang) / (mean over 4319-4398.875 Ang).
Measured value 1.5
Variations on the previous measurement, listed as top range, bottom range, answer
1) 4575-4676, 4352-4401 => 1.51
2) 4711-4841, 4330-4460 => 1.54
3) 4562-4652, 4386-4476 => 1.34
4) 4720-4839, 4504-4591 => 1.17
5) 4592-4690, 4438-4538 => 1.17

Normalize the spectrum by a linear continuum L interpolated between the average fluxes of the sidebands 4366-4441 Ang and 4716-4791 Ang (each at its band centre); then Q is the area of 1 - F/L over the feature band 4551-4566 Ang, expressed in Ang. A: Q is -1.3 Ang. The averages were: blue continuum 27.7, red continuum 35.7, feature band 34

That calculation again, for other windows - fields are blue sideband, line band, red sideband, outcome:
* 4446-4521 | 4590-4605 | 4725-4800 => 0.6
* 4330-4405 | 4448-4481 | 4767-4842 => -2.1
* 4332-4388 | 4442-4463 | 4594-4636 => 0.5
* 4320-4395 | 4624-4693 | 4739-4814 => -4.7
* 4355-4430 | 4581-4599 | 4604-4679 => 0.4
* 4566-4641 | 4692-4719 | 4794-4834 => 2.5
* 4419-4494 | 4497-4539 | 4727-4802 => -3.3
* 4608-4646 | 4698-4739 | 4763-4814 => 3.3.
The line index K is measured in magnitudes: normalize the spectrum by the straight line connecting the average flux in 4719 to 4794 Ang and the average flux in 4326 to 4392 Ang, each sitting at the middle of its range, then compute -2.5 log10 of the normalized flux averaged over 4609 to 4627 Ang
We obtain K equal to -0.18 mag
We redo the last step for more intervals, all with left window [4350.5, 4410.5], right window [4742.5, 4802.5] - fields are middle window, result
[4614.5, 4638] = -0.18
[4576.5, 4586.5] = -0.14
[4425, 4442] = -0.05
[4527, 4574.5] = -0.09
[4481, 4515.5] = -0.16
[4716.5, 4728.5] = 0.03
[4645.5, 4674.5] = -0.06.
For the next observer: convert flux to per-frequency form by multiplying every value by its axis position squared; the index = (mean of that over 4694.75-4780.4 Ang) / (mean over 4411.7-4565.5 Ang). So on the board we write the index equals 1.21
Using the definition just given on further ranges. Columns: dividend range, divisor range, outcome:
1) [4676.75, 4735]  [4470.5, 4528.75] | 1.08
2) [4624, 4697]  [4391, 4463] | 1.38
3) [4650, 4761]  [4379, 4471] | 1.40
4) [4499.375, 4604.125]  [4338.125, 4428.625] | 1.36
